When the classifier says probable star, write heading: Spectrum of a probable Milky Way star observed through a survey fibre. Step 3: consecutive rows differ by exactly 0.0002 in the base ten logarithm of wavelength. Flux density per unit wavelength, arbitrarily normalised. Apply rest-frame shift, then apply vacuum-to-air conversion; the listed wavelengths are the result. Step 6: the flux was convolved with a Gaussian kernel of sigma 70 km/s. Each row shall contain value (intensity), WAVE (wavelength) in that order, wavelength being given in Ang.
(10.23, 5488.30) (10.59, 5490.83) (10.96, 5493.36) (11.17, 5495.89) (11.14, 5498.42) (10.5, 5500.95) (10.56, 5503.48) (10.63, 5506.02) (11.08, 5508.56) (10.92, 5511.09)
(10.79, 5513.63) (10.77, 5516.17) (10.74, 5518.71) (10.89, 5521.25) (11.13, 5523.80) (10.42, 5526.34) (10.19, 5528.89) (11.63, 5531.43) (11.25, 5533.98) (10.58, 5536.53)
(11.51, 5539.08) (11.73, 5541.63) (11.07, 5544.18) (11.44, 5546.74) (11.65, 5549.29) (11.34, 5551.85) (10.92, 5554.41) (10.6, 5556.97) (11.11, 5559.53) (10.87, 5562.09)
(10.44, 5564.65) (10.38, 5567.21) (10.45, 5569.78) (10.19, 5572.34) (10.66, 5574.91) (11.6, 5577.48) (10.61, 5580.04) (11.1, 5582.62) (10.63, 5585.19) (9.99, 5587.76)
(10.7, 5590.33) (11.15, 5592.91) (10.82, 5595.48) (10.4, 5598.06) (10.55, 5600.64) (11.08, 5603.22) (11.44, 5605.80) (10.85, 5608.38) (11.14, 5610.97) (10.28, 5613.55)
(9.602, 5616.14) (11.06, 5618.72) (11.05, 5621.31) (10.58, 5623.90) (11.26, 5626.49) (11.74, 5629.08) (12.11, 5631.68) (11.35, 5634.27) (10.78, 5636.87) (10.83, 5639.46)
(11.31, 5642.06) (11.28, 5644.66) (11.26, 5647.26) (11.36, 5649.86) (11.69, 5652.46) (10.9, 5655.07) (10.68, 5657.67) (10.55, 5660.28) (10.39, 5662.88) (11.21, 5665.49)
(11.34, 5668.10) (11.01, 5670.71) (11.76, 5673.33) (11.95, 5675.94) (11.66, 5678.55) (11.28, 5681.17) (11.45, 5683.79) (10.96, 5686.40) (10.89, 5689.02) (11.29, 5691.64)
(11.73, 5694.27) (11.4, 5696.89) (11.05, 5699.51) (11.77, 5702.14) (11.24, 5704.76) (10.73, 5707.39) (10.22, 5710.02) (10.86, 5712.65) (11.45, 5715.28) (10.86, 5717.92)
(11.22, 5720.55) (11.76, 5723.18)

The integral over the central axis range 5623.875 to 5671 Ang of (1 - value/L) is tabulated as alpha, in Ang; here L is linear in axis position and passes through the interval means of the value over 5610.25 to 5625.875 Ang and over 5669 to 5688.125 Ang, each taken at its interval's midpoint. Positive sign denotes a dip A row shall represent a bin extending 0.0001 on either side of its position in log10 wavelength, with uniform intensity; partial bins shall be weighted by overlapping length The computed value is -0.6 Ang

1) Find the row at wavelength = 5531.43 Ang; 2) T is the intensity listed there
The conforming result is 11.63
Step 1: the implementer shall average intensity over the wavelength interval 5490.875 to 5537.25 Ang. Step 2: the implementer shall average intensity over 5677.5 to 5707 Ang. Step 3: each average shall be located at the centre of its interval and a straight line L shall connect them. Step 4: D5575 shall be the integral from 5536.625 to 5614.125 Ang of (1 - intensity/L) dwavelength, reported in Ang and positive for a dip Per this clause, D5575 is 0.84 Ang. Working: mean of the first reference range 10.9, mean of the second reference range 11.3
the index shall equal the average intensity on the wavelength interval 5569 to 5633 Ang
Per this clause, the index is 10.8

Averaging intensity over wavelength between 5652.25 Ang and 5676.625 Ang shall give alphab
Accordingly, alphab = 11.1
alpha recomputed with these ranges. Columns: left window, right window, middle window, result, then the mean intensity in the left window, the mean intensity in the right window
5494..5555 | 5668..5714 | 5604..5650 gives 0.4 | 11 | 11.3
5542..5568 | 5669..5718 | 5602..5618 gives 0.5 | 11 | 11.2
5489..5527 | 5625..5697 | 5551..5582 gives 0.6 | 10.8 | 11.3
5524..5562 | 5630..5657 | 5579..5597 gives 0.8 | 11.1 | 11.3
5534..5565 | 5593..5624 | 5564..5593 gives 0.8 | 11.1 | 10.8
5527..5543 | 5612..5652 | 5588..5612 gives 0.5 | 11.1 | 11.1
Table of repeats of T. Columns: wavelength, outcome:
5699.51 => 11.05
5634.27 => 11.35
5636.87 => 10.78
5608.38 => 10.85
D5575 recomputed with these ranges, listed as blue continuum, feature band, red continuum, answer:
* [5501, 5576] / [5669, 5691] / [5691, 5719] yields -0.5 Ang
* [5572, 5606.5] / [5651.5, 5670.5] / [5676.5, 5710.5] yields 0.3 Ang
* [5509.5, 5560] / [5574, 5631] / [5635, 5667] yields 1.0 Ang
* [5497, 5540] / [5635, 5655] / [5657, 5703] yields -0.1 Ang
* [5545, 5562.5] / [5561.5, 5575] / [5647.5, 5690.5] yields 0.8 Ang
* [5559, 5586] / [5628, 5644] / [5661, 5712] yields -0.5 Ang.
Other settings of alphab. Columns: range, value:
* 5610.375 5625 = 10.6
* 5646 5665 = 11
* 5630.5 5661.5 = 11.2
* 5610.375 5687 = 11.1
